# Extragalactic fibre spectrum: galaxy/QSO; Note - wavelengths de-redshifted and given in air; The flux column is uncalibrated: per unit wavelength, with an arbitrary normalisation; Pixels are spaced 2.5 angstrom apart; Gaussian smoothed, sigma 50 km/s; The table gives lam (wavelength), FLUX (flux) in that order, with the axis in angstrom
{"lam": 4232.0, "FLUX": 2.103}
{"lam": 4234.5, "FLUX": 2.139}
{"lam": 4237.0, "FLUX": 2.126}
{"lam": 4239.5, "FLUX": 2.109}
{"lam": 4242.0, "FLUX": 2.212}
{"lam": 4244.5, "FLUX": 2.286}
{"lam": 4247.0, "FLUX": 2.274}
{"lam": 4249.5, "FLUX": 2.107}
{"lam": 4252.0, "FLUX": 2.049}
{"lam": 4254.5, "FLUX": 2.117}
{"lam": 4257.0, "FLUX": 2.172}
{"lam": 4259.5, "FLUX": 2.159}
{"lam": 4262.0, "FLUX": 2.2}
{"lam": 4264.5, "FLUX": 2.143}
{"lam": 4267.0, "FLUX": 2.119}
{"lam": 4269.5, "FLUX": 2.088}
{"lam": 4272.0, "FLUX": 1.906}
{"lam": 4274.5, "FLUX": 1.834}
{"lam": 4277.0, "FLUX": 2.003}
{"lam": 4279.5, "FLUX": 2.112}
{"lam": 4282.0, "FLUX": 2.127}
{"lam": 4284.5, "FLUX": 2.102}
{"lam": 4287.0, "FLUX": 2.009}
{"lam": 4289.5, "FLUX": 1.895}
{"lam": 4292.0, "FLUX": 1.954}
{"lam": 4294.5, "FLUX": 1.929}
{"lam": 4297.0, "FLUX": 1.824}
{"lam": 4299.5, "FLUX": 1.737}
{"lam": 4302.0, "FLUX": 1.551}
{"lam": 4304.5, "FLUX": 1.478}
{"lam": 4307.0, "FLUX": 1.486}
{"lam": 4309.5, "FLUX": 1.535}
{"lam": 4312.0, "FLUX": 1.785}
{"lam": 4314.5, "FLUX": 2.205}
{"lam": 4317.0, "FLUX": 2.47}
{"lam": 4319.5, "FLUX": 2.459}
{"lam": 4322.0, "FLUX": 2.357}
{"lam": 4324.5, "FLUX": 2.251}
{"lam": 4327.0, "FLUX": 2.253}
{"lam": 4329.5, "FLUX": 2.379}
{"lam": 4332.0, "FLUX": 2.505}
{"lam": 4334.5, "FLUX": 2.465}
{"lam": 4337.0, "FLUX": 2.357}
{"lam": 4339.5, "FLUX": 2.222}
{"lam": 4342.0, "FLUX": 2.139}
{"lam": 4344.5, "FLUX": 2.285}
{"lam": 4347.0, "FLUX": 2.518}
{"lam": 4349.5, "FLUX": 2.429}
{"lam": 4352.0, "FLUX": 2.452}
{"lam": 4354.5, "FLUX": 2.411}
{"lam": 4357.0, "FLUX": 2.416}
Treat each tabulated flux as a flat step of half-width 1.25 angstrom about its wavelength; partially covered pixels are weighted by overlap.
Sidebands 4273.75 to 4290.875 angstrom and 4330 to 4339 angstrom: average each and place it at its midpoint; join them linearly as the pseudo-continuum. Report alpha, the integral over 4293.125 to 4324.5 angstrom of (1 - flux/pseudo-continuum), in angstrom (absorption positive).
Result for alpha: 4.4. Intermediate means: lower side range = 2.02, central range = 1.92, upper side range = 2.42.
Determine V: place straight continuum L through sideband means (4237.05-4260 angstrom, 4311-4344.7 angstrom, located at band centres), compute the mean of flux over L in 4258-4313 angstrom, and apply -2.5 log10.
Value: 0.17 mag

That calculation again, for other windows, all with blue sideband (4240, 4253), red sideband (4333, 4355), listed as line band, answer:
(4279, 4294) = 0.119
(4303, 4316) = 0.323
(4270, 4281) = 0.135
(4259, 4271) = 0.041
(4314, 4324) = -0.027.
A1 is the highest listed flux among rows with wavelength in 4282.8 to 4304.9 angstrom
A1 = 2.102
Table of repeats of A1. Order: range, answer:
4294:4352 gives 2.518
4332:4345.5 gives 2.505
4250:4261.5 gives 2.172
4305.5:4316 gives 2.205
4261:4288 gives 2.2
